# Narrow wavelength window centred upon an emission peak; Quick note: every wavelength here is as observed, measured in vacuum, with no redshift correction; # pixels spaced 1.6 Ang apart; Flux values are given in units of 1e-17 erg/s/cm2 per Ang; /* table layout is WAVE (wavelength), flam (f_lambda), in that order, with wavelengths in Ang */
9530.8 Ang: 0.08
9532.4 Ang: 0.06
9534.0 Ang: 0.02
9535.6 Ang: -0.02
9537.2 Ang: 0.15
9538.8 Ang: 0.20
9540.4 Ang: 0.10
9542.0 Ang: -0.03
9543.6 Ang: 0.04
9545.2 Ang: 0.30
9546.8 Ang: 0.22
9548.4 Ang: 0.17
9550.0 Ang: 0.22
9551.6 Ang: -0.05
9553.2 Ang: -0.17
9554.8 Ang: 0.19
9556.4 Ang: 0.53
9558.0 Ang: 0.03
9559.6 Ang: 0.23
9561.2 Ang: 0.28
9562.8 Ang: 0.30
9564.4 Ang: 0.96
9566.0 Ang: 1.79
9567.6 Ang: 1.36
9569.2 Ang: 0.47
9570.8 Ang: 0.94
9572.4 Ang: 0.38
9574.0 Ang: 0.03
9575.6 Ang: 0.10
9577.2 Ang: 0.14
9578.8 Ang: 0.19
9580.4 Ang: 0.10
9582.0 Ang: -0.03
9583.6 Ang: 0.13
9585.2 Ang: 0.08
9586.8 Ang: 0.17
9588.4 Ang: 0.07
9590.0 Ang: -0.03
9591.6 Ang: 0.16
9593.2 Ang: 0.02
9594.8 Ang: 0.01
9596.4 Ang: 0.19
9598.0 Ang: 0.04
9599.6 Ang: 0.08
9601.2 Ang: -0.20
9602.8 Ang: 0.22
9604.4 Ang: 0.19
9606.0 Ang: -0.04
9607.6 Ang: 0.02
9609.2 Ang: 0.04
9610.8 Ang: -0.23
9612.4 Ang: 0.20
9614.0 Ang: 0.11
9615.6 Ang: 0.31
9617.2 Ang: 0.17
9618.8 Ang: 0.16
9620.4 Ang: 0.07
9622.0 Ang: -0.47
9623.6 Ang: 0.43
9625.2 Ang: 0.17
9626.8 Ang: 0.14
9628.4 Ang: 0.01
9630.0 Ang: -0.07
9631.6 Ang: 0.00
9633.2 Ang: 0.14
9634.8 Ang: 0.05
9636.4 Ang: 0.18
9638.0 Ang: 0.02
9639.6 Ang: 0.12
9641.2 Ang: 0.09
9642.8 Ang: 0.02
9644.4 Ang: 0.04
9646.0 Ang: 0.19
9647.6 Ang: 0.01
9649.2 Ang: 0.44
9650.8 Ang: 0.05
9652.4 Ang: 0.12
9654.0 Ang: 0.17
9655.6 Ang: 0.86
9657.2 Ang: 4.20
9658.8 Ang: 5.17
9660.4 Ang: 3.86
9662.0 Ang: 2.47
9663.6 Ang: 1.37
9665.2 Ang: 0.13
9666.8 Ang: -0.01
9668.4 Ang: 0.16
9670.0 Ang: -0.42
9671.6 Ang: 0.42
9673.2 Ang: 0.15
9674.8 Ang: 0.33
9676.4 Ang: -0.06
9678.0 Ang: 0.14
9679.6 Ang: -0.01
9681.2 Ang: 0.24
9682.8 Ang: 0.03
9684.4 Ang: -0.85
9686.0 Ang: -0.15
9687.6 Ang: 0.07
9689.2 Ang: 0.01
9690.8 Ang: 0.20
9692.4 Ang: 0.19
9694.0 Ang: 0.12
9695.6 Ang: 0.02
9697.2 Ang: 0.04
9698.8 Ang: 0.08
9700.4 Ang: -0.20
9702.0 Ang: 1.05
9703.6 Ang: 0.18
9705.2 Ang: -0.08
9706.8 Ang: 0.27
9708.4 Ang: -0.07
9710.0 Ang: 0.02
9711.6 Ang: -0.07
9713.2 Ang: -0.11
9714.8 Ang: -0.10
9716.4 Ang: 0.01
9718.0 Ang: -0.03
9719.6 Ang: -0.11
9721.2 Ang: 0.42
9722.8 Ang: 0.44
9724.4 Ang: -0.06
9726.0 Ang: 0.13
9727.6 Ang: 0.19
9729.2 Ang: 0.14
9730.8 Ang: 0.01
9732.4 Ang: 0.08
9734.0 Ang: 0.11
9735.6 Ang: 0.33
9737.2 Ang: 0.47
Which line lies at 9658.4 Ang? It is [O III]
